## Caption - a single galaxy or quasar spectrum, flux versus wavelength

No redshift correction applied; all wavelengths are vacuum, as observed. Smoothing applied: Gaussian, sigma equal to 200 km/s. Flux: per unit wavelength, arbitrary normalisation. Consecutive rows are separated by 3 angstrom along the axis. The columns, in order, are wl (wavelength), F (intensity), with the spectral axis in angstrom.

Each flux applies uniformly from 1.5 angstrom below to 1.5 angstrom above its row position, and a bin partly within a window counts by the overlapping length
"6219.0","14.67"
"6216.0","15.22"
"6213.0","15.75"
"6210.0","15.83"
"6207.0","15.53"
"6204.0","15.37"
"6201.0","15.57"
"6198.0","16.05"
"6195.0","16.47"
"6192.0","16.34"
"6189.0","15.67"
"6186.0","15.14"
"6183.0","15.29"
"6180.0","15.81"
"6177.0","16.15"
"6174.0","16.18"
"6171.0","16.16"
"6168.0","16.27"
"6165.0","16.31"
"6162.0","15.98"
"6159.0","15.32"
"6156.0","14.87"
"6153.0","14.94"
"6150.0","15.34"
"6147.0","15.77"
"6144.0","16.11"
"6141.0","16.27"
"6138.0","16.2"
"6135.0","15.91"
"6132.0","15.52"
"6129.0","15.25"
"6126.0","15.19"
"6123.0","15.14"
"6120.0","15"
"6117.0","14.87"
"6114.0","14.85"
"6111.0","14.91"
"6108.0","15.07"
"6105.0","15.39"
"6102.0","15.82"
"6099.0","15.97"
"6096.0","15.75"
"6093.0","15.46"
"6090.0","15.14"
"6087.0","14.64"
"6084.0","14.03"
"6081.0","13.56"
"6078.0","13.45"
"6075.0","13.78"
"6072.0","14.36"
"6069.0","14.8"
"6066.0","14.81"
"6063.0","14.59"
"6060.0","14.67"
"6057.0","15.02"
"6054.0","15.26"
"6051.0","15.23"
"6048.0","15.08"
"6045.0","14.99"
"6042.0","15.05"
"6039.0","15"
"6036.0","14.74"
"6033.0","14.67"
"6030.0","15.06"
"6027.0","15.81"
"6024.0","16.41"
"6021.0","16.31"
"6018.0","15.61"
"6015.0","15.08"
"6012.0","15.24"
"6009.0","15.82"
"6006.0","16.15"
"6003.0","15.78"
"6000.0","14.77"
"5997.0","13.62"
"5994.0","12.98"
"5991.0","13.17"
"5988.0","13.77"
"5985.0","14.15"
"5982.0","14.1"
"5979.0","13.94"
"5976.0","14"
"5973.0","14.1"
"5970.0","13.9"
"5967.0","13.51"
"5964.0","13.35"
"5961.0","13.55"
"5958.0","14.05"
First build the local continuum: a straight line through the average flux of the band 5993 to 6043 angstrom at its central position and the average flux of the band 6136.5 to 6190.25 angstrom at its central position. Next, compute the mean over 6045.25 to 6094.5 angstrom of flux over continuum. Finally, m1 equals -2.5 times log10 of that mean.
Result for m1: 0.06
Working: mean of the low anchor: 15.2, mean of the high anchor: 15.8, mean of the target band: 14.6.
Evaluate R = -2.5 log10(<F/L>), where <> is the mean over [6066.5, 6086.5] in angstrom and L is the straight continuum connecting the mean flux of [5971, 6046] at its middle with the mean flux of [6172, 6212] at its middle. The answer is 0.08 mag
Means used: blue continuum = 14.8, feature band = 14.1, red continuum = 15.8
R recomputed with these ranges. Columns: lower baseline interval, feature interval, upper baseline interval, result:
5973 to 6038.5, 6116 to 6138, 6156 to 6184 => 0.02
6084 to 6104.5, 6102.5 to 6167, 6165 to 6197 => 0.01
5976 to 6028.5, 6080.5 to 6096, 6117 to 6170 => 0.04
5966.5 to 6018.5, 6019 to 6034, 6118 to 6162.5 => -0.07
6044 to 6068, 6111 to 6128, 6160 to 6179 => 0.04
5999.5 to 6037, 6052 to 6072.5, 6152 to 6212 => 0.06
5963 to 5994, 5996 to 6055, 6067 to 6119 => -0.08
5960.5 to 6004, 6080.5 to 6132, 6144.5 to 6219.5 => -0.01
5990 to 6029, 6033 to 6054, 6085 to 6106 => 0.02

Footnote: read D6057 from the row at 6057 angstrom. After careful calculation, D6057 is 15.02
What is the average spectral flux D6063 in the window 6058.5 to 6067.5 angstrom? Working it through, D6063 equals 14.7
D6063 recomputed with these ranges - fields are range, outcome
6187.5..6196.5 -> 16.2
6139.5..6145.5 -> 16.2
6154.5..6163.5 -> 15.4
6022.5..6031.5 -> 15.8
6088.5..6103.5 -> 15.6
